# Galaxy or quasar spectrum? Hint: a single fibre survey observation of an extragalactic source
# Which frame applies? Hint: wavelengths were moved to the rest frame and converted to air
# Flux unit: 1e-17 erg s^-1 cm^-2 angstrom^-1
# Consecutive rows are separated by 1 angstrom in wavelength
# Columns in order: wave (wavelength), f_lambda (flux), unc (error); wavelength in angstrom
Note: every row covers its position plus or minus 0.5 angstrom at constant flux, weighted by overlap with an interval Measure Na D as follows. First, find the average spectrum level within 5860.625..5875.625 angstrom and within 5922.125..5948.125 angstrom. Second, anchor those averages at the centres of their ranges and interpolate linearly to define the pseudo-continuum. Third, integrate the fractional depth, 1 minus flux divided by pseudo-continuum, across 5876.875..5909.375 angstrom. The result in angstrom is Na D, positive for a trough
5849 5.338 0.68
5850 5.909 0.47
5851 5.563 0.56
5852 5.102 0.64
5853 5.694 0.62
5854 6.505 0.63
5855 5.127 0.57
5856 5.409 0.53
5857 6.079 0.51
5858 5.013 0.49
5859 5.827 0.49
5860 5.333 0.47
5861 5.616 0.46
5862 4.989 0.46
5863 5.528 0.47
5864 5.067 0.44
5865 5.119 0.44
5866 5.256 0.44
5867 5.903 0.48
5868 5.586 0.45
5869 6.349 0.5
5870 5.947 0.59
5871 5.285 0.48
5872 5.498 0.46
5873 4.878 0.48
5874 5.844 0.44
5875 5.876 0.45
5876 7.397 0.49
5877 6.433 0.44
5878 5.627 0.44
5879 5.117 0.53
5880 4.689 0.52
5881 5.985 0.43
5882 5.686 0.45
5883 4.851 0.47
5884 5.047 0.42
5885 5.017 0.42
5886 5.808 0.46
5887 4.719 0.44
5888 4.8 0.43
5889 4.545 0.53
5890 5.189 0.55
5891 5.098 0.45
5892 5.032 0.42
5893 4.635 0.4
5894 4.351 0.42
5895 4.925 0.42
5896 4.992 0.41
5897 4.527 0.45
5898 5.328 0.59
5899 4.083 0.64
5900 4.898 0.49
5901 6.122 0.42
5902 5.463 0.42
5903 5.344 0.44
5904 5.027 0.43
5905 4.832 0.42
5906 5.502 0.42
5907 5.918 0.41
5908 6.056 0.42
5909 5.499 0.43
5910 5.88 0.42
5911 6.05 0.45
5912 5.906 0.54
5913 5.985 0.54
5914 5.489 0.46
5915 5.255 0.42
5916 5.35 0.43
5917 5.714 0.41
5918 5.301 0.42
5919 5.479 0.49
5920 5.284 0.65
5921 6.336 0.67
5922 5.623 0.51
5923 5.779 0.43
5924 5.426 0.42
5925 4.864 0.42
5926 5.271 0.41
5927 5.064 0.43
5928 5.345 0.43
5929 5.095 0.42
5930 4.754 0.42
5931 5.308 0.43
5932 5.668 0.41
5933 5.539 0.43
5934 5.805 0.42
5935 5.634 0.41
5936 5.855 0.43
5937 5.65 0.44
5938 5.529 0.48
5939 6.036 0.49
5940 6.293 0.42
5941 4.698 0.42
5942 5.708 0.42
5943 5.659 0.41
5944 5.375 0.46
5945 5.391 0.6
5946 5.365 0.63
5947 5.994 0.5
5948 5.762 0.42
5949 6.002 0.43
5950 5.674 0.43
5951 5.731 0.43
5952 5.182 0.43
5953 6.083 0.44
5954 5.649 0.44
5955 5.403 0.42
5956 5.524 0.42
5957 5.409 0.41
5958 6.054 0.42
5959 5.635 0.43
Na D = 2.0 angstrom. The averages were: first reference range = 5.53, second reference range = 5.49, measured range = 5.17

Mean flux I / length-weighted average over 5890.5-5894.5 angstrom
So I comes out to 4.78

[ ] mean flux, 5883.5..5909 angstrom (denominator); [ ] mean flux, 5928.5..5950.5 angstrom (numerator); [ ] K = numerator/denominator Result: 1.09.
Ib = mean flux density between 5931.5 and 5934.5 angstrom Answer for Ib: 5.67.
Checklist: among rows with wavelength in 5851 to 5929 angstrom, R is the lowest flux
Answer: 4.083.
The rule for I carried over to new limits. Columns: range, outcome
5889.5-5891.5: 5.14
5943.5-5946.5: 5.38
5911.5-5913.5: 5.95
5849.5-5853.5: 5.57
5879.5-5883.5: 5.3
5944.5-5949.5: 5.7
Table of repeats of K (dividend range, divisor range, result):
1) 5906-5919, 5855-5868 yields 1.05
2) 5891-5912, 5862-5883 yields 0.93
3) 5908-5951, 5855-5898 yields 1.04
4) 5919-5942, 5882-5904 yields 1.10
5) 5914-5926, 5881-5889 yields 1.06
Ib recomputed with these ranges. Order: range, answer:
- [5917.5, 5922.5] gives 5.6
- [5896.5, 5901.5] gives 4.99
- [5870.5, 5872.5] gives 5.39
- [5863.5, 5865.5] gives 5.09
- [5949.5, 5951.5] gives 5.7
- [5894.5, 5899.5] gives 4.77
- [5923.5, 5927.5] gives 5.16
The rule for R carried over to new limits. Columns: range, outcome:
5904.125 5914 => 4.832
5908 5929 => 4.864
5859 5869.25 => 4.989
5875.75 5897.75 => 4.351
